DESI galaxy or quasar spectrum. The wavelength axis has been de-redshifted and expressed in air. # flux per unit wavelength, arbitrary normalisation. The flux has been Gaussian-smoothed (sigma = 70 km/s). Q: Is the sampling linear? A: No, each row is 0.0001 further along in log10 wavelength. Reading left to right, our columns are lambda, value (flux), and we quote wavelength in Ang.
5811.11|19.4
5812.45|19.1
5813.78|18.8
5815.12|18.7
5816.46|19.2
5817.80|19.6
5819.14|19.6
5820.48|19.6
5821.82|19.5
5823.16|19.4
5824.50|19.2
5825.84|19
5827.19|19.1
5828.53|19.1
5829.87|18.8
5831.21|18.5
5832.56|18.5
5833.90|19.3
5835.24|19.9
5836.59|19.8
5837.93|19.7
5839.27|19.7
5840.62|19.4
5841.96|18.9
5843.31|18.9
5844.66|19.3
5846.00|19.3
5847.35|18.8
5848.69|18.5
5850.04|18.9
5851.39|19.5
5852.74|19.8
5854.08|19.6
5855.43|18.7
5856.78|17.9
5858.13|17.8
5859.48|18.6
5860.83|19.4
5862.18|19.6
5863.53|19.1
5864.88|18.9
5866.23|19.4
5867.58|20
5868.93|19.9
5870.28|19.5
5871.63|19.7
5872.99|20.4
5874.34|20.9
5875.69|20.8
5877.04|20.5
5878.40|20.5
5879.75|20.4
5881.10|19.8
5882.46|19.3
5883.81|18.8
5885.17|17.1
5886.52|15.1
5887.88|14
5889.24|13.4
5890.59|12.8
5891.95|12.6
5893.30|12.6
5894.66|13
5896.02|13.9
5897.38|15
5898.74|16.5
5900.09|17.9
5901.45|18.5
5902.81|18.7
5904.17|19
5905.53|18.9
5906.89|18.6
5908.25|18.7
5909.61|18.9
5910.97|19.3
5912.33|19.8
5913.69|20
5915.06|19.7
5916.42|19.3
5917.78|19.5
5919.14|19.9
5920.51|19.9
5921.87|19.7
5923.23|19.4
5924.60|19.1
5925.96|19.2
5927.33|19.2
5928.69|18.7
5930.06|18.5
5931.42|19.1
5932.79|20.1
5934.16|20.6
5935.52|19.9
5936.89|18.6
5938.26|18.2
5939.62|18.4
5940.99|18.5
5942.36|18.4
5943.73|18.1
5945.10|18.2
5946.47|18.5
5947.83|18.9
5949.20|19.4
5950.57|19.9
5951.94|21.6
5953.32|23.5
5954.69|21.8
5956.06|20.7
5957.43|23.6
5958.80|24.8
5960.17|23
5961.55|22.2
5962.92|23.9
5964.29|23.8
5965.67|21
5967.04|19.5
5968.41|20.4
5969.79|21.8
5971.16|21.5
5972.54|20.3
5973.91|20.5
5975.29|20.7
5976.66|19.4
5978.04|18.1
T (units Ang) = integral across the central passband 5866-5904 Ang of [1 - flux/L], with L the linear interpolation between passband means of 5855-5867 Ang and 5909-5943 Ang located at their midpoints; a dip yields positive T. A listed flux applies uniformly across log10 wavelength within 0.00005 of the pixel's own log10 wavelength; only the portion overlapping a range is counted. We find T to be 2.9 Ang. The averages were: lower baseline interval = 18.8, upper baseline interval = 19.3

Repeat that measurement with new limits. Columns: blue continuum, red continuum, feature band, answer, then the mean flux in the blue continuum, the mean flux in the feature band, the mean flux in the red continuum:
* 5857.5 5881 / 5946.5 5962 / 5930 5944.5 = 1.56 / 19.7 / 19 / 21.6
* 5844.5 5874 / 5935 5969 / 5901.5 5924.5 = 0.83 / 19.2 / 19.3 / 20.6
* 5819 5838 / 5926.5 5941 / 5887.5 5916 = 3.47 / 19.2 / 16.8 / 19.1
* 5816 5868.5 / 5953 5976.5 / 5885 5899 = 4.32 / 19.2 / 14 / 21.9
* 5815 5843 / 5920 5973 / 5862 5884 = -0.25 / 19.3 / 19.9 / 20.3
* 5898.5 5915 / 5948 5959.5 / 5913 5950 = 2.18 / 18.8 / 19.2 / 21.8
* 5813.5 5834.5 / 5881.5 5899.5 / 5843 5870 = -3.17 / 19.1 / 19.1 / 15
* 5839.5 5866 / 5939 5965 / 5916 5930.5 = 0.74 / 19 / 19.3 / 20.9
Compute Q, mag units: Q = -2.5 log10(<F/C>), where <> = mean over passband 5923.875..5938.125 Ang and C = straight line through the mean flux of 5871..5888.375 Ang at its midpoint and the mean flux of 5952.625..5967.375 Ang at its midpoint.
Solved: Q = 0.11 mag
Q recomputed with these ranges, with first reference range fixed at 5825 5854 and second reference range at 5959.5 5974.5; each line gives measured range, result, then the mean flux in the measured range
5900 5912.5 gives 0.09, 18.8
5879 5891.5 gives 0.20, 16.7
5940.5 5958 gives 0.06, 20.1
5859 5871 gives 0.02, 19.4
